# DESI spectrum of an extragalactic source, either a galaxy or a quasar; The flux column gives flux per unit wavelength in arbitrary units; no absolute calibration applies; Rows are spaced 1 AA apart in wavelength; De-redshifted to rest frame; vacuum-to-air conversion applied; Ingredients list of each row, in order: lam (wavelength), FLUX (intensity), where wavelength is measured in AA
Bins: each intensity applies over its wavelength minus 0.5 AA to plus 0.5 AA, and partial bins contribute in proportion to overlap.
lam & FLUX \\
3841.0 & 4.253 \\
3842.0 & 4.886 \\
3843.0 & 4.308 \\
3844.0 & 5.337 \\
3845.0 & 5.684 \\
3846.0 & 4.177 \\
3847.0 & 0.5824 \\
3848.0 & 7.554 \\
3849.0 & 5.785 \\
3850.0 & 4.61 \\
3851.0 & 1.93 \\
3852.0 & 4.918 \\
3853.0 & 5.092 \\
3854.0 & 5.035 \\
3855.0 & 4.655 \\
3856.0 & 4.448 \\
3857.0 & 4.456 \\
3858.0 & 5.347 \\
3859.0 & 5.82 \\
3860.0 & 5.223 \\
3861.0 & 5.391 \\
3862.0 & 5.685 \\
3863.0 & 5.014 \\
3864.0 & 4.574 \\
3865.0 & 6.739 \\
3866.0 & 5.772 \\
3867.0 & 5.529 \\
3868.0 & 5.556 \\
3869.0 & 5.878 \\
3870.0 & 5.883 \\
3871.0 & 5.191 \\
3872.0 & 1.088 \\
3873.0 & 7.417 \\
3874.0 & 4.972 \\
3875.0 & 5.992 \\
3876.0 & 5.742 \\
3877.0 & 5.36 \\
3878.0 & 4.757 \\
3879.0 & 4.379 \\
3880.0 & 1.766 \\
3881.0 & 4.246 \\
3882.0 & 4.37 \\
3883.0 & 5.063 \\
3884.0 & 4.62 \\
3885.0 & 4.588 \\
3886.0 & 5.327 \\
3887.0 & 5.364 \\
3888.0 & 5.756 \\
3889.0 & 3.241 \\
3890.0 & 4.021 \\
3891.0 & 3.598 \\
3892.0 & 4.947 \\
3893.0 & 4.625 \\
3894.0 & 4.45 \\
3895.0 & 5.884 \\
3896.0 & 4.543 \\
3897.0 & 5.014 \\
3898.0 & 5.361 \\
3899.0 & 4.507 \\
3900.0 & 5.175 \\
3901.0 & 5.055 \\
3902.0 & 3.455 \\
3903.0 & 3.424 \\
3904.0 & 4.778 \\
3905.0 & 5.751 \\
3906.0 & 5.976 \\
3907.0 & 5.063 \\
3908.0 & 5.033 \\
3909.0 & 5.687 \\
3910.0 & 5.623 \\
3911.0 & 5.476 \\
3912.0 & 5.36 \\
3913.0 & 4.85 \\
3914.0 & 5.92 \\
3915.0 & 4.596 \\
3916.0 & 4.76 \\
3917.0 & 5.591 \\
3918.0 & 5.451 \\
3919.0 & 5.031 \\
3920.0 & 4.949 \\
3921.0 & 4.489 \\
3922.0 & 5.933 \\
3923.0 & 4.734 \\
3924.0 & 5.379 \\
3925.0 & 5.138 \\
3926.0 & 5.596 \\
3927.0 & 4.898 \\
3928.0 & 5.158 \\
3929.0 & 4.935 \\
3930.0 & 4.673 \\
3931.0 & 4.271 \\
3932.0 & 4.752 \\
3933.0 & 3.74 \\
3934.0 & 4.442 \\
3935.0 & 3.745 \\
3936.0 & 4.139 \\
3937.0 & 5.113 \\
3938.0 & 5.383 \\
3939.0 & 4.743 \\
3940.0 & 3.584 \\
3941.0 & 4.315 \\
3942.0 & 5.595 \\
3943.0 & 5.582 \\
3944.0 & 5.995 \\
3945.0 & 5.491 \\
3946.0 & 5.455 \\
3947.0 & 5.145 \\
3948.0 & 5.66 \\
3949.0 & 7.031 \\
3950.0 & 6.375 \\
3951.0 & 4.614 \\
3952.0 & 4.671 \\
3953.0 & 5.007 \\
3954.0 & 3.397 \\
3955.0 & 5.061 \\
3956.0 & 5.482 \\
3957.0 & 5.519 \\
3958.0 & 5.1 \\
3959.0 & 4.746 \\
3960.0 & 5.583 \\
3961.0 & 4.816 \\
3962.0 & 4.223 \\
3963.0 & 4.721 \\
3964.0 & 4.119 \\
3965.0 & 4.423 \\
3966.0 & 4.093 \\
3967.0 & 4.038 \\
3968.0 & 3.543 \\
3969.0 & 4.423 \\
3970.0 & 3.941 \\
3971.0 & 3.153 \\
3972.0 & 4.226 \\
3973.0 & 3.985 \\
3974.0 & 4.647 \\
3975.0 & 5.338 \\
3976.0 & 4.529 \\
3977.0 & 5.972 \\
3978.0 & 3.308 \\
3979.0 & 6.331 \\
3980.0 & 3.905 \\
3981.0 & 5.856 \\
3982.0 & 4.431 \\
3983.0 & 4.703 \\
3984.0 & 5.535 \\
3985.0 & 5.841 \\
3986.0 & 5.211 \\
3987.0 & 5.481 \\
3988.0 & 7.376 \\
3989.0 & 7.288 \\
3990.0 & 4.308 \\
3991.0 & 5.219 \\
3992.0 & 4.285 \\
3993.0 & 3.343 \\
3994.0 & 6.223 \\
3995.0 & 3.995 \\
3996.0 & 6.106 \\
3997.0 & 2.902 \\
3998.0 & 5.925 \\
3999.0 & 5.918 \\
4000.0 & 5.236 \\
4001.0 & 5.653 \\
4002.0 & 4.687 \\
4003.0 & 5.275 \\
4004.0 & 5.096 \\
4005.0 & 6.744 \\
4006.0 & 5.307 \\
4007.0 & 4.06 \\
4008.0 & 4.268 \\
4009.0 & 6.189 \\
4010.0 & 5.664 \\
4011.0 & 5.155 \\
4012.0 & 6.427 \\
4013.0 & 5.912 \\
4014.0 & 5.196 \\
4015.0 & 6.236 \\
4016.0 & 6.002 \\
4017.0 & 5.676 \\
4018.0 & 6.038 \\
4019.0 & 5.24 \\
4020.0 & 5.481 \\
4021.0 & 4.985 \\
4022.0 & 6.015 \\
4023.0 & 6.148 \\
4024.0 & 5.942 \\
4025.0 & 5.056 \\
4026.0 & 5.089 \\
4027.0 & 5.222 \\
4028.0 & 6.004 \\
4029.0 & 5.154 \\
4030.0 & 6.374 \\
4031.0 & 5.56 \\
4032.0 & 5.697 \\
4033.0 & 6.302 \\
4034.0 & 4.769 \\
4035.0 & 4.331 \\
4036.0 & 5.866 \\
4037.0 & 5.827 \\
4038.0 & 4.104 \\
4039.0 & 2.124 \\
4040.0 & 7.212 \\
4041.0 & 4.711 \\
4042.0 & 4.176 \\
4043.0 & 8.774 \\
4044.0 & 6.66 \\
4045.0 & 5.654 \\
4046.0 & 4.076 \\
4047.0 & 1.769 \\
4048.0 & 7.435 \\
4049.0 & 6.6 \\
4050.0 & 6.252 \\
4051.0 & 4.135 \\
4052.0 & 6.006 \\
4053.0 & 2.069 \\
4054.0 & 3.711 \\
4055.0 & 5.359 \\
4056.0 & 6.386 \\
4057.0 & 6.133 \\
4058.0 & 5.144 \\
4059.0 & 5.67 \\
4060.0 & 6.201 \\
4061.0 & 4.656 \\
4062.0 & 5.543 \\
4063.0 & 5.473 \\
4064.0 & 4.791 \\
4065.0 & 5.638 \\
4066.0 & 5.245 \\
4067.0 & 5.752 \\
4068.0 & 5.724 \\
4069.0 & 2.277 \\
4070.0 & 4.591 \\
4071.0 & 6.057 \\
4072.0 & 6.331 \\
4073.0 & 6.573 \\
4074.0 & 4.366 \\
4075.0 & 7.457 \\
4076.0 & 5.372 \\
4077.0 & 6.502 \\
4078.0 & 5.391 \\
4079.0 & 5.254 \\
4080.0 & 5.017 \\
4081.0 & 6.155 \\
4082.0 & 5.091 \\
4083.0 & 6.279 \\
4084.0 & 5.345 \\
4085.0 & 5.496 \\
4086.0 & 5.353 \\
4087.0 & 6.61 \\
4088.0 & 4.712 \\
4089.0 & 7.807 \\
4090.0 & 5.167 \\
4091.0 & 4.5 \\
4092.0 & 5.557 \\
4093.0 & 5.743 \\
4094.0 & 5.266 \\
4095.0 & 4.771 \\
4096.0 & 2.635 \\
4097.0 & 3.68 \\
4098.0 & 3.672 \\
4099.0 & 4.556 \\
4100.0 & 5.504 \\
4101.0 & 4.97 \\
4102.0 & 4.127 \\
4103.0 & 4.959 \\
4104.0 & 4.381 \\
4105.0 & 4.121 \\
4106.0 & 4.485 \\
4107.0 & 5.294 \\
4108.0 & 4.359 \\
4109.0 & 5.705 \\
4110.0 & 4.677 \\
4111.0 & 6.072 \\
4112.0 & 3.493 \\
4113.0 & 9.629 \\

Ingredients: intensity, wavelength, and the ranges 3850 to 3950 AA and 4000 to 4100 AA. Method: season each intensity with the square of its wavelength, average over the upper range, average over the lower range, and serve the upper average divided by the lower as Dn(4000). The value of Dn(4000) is 1.16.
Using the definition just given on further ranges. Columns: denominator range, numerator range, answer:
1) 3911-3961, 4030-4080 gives 1.12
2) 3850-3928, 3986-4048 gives 1.16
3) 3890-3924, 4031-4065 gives 1.13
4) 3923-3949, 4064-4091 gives 1.21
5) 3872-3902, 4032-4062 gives 1.20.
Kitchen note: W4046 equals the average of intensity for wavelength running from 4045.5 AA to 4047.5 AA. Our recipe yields 2.92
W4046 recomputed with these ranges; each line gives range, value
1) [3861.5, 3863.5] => 5.35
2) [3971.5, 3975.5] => 4.55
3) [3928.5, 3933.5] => 4.47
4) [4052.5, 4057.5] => 4.73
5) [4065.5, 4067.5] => 5.5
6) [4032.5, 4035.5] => 5.13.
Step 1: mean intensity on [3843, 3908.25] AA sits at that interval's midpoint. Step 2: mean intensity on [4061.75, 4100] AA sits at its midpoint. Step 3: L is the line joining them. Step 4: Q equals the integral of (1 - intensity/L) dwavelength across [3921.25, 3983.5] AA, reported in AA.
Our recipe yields 2.6 AA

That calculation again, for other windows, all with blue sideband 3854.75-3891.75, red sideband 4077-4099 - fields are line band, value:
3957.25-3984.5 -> 2.6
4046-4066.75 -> 0.0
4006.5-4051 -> -2.8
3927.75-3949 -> 0.5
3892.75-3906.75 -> 0.3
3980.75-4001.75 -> -0.7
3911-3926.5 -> -0.6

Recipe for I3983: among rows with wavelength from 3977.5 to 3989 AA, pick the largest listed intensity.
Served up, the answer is 7.376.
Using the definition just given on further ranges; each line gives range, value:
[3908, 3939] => 5.933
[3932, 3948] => 5.995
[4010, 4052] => 8.774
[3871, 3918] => 7.417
